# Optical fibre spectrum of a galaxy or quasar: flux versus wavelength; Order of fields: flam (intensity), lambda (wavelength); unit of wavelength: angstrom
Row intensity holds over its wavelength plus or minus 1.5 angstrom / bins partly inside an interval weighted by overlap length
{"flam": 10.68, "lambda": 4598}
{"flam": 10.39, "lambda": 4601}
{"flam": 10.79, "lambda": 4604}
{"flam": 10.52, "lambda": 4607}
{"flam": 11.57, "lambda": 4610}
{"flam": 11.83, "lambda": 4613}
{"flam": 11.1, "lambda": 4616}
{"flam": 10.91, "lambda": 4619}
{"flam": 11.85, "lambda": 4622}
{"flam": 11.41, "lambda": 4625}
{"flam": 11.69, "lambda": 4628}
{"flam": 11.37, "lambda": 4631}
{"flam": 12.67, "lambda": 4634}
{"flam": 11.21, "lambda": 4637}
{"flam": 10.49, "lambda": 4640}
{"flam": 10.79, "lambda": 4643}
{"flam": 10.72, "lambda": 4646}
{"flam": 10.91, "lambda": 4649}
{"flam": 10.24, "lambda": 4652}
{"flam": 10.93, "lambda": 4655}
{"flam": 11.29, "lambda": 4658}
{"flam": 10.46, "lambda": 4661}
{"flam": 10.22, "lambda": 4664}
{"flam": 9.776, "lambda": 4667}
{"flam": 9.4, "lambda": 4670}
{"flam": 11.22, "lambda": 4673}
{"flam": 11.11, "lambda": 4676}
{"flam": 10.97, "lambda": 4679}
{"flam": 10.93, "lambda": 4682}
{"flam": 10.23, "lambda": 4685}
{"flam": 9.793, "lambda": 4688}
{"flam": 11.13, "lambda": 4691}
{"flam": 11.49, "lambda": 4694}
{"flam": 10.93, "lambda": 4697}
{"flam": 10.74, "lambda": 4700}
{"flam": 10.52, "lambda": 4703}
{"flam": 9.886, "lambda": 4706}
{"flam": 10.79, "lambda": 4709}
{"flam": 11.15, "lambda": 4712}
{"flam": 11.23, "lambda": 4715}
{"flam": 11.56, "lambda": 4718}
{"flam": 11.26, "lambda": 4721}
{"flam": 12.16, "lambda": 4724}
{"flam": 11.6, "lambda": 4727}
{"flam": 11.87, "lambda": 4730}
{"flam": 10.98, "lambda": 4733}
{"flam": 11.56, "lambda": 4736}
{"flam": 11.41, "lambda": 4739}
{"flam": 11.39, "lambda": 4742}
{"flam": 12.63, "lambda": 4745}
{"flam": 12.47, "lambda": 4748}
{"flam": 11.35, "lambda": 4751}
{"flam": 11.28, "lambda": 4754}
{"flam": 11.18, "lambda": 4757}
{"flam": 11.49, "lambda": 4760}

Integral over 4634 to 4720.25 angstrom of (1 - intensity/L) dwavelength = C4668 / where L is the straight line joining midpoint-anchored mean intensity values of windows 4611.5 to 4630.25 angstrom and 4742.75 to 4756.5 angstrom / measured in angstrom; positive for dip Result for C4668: 6.5 angstrom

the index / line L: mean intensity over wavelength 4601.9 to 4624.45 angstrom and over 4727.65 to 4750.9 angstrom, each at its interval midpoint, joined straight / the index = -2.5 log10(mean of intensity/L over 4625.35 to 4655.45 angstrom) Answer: 0.02 mag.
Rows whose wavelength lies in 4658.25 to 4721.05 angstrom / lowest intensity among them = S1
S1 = 9.4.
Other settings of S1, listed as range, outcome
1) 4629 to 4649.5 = 10.49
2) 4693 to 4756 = 9.886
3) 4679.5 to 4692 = 9.793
